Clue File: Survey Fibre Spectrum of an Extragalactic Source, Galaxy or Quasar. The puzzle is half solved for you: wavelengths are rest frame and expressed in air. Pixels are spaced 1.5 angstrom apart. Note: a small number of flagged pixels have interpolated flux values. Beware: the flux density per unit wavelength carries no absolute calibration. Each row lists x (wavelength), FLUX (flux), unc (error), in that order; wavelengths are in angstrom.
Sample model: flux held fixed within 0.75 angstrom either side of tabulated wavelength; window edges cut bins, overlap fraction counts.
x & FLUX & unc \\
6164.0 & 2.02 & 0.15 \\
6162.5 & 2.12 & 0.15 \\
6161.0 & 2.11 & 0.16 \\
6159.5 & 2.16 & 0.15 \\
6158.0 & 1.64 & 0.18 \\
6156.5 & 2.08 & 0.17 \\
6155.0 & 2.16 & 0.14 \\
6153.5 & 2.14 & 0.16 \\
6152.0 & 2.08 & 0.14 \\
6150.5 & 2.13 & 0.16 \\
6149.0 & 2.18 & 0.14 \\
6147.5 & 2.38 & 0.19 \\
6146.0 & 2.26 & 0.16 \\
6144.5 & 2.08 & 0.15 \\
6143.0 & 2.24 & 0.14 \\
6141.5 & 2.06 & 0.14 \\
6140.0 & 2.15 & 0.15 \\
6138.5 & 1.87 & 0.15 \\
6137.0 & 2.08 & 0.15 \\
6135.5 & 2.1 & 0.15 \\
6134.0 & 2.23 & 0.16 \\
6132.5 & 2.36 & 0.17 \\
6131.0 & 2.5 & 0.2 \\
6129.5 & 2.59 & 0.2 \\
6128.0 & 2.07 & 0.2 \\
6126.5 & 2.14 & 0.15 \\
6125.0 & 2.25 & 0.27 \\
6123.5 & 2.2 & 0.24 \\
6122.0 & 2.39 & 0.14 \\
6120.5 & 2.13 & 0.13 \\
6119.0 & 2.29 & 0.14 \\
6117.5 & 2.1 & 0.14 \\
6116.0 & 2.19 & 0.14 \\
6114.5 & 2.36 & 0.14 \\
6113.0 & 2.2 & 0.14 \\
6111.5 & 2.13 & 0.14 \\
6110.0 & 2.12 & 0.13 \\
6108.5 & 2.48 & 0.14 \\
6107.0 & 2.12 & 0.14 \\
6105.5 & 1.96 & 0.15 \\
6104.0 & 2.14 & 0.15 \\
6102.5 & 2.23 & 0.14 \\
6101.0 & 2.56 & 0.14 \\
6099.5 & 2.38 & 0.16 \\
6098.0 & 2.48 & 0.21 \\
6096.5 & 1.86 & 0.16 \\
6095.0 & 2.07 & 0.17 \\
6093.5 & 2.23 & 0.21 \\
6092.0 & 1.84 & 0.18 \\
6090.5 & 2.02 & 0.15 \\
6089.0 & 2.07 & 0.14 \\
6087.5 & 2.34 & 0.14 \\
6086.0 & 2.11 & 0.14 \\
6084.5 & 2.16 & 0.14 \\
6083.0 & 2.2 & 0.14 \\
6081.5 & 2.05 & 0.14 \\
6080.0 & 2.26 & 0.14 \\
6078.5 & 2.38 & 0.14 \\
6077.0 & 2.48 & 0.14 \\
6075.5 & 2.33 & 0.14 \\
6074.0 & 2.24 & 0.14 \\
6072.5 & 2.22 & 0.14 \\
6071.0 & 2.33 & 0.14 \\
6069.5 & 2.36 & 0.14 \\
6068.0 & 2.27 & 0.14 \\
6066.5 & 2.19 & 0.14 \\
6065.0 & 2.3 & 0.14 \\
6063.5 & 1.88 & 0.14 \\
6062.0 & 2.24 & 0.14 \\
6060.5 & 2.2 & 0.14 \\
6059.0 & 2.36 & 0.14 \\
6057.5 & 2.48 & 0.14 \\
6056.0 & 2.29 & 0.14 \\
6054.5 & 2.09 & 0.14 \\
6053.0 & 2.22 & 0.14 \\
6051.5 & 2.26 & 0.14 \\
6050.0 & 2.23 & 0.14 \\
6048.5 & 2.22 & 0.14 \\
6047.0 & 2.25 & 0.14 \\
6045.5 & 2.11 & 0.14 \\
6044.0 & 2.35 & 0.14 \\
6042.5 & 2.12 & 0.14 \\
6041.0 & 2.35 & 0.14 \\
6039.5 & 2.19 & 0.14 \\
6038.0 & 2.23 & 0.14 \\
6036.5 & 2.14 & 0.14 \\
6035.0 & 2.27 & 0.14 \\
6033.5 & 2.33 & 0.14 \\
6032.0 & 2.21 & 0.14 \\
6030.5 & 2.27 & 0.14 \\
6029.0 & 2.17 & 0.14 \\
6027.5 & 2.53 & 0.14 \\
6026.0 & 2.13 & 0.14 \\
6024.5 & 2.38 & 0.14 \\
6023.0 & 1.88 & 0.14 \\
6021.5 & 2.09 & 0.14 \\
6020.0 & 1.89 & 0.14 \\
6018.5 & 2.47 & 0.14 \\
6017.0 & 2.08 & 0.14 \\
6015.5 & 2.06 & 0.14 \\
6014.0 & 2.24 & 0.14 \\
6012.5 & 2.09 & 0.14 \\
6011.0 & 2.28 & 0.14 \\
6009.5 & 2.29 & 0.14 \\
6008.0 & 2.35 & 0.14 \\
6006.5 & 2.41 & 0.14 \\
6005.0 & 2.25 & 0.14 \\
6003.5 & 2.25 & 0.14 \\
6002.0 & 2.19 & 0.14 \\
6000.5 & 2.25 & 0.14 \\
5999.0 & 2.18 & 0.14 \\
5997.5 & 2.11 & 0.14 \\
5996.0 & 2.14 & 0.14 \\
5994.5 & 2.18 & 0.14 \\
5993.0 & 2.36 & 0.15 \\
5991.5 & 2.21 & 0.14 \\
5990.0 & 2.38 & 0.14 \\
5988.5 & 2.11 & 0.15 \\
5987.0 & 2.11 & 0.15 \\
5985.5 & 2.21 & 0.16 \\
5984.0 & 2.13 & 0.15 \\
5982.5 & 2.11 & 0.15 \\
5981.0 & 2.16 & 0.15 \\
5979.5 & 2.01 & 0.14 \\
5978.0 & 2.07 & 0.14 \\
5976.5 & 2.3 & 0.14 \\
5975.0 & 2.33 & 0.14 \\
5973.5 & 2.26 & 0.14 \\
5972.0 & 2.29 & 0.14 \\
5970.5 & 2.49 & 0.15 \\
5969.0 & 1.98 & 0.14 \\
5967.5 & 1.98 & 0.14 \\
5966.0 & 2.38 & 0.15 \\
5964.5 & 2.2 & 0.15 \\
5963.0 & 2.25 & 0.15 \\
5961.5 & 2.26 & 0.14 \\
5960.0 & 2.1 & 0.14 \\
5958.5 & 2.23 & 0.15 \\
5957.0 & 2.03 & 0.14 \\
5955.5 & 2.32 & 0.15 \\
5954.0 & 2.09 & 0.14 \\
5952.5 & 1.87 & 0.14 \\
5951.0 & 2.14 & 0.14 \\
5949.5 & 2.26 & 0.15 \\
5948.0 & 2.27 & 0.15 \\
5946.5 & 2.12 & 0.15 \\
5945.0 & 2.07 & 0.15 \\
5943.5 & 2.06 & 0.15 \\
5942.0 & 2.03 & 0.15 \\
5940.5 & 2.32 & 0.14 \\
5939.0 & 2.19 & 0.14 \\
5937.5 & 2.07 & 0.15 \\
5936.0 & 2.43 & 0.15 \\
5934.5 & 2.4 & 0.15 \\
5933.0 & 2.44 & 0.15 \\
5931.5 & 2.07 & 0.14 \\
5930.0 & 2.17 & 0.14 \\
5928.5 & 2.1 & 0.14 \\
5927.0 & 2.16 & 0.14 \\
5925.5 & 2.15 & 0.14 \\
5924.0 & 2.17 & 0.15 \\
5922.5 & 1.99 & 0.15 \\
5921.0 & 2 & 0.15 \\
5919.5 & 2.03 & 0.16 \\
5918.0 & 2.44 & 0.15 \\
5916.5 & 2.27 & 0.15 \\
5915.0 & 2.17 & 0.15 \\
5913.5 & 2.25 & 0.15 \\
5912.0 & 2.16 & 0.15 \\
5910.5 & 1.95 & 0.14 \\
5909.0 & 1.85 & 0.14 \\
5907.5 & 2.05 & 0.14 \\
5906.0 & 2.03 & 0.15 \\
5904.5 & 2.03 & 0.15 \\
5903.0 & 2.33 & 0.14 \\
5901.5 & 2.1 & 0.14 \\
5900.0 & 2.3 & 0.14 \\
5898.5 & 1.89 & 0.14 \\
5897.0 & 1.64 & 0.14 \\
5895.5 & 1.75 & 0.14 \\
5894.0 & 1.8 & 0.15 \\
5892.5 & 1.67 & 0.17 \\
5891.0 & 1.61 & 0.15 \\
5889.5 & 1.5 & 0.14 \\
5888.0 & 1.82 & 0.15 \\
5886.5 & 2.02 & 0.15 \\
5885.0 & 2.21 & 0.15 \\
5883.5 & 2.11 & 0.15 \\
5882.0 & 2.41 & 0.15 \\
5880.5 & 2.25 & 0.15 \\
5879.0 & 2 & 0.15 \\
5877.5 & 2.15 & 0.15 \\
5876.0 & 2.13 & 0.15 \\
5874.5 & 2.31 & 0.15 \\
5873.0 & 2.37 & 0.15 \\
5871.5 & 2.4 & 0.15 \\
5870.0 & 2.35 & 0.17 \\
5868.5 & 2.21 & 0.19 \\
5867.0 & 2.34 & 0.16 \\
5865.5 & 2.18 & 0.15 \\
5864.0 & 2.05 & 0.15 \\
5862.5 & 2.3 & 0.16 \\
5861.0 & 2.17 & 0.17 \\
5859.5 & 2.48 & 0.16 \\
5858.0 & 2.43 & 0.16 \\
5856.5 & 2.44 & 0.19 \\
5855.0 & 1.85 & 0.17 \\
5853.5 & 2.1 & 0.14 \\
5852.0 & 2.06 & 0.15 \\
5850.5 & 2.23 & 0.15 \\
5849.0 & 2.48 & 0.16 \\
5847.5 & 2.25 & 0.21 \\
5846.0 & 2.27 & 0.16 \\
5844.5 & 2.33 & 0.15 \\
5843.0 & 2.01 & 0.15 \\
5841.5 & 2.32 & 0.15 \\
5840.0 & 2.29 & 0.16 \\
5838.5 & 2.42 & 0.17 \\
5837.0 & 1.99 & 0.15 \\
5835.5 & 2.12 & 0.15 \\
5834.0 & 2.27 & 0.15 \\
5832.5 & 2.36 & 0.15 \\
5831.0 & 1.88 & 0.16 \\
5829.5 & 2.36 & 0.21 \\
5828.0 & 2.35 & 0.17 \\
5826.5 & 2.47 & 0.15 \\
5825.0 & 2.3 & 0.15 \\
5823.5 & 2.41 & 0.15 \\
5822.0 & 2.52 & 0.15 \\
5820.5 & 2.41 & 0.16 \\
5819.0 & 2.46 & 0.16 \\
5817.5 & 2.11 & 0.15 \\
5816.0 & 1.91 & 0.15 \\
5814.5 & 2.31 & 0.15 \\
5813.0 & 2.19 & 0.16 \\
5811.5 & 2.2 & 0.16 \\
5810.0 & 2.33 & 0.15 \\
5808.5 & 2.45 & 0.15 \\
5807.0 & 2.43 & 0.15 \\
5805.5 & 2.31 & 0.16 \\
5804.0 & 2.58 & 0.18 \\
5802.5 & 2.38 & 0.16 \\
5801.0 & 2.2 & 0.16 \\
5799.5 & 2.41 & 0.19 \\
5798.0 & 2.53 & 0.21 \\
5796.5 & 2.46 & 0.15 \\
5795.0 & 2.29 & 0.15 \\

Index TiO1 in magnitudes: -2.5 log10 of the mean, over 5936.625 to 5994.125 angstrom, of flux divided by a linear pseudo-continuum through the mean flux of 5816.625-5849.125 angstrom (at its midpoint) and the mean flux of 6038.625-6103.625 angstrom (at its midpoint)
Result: 0.04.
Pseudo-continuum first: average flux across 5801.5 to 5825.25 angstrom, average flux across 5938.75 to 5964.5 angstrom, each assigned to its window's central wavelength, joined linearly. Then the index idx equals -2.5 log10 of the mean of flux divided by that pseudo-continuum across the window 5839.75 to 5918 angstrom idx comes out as 0.058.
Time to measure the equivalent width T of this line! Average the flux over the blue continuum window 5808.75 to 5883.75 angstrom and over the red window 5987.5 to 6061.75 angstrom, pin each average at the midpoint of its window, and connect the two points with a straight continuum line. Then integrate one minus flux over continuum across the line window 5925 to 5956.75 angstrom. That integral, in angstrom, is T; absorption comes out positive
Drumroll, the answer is 0.9 angstrom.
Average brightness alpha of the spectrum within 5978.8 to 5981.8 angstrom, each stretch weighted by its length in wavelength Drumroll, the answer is 2.09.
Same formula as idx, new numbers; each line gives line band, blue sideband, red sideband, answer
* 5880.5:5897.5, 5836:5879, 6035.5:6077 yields 0.187 mag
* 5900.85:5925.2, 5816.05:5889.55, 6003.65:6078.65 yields 0.060 mag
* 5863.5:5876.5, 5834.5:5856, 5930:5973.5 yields -0.034 mag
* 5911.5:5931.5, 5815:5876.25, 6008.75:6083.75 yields 0.047 mag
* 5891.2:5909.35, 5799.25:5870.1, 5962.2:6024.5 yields 0.154 mag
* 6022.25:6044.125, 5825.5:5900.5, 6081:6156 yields -0.028 mag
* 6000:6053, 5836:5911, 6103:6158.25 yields -0.031 mag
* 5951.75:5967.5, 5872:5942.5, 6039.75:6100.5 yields -0.015 mag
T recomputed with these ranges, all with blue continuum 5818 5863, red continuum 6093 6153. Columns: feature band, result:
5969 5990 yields 0.4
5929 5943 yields 0.1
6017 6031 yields 0.2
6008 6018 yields 0.2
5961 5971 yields 0.2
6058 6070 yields 0.0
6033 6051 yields 0.0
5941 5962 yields 1.1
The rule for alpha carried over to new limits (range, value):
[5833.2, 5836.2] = 2.2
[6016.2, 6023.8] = 2.08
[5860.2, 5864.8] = 2.18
